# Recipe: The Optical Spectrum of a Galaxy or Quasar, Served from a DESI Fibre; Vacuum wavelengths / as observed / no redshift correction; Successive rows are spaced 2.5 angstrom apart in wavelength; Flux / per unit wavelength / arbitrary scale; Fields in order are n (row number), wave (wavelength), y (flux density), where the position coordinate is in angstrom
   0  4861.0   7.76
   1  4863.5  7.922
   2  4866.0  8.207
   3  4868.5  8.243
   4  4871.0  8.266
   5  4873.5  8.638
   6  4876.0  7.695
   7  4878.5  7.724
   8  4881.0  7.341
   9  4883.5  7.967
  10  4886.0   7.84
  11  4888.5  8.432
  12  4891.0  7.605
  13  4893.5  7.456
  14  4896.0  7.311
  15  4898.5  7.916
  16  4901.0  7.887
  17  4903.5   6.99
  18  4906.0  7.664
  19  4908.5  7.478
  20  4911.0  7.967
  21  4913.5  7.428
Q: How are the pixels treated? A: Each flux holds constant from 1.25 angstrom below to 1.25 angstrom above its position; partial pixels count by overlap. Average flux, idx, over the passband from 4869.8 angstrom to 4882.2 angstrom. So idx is 7.93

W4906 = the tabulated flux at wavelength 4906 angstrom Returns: 7.664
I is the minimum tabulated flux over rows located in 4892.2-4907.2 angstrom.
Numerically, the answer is 6.99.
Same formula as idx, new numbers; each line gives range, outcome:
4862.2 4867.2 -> 8.06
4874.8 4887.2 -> 7.71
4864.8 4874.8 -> 8.34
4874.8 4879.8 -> 7.71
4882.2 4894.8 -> 7.86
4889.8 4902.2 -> 7.63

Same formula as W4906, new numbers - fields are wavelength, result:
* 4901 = 7.887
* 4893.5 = 7.456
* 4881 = 7.341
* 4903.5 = 6.99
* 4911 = 7.967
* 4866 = 8.207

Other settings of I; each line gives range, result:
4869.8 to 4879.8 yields 7.695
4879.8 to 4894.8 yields 7.341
